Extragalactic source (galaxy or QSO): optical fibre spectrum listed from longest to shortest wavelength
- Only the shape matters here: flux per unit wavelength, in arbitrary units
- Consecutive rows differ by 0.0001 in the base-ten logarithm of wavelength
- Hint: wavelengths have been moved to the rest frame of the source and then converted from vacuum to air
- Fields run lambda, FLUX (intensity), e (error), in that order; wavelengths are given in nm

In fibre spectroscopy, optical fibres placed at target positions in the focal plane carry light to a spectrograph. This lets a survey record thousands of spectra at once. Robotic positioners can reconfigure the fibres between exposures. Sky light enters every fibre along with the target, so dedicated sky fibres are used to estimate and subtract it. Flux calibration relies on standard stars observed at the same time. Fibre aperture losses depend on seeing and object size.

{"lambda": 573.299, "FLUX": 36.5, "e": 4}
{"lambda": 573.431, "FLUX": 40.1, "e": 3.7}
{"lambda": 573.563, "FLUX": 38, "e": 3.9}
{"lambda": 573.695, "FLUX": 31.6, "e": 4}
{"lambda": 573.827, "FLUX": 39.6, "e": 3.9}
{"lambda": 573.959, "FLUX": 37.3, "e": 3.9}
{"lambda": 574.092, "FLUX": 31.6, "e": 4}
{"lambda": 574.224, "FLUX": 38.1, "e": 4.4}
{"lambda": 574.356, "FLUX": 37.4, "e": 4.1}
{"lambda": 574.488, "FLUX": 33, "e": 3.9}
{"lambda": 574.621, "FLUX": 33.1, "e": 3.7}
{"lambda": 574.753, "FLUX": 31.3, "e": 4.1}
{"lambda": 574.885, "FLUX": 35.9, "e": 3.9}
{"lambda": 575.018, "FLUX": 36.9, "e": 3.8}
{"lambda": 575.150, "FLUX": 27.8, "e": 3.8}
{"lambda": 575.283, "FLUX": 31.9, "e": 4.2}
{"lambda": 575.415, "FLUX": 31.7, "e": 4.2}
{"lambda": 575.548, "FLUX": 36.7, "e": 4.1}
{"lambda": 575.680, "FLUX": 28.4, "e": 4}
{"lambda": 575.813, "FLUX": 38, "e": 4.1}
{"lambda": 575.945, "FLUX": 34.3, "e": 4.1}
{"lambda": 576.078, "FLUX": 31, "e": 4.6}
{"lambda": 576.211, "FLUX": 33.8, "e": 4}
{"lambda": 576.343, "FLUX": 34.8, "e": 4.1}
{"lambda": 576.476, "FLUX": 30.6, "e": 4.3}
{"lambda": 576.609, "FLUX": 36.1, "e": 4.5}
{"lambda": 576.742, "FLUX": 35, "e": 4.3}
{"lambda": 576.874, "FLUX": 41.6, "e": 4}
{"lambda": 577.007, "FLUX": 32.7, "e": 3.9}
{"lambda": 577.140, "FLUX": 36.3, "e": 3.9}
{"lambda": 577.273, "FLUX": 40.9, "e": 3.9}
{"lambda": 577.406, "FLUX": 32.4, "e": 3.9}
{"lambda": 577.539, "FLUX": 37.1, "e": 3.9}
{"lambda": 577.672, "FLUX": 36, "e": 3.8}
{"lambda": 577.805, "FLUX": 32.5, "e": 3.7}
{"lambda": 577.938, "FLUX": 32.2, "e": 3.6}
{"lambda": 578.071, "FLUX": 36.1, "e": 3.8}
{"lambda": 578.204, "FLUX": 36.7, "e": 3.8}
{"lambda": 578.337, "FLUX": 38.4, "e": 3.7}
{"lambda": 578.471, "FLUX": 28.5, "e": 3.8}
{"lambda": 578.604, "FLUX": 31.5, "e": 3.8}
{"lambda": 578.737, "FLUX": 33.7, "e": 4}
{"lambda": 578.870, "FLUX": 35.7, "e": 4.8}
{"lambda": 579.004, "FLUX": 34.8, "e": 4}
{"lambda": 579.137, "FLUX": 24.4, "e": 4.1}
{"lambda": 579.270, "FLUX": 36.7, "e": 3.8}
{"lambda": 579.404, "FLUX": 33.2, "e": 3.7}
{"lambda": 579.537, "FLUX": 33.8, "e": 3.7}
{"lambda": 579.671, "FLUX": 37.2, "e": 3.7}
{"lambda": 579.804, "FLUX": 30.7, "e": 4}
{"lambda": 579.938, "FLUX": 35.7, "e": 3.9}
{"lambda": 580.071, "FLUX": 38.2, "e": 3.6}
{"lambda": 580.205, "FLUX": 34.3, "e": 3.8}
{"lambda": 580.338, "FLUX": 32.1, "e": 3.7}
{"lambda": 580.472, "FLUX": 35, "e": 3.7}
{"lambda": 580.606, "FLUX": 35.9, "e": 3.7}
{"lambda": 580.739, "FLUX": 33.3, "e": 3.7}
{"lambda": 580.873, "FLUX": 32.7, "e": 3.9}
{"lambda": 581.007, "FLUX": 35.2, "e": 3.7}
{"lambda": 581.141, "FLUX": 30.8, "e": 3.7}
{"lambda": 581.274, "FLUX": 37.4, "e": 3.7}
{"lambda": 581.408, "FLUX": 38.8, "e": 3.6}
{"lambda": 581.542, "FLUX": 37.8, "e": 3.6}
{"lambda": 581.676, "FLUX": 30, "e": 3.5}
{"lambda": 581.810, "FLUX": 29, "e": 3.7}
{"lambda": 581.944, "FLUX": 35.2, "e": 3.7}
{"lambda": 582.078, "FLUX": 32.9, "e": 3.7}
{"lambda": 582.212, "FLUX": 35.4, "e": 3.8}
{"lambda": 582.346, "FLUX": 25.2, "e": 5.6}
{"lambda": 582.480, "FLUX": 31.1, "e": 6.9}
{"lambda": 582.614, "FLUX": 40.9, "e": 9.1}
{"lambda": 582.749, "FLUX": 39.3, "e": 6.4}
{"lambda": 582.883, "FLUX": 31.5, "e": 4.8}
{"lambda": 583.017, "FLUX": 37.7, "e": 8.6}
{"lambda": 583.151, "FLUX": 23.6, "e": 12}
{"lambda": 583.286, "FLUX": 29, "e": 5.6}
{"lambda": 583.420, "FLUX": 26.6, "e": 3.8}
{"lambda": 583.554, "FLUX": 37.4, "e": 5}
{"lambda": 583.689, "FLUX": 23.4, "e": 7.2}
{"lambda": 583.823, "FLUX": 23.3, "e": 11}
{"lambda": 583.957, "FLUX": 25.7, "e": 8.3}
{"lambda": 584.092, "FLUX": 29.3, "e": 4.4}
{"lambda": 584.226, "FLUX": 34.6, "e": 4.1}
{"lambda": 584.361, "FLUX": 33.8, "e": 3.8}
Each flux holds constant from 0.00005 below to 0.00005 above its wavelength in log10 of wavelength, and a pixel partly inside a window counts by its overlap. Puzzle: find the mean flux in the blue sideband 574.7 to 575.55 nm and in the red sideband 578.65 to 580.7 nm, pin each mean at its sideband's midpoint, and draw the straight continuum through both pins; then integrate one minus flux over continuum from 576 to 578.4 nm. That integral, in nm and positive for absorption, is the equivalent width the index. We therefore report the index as -0.13 nm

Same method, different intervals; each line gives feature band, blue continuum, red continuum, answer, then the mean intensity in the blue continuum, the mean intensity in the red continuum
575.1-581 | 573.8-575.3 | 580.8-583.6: -0.05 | 34.4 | 33.2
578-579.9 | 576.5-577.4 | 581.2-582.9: 0.10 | 36.5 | 34.3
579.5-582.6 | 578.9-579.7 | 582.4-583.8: -0.13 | 33.2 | 31.7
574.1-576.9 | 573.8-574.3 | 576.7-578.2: 0.17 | 36.4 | 35.8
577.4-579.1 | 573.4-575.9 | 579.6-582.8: 0.01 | 34.6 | 34.3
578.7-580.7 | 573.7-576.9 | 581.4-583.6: -0.04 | 34.3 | 32.8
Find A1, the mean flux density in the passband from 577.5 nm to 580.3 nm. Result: 34.1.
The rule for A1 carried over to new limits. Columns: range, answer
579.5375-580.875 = 34.6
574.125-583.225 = 34.1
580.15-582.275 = 34.1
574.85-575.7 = 32.9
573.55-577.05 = 34.3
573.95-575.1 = 34.7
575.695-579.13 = 34.5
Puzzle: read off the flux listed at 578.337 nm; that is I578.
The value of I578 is 38.4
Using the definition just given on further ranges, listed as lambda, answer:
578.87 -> 35.7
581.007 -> 35.2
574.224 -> 38.1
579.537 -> 33.8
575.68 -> 28.4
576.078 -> 31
